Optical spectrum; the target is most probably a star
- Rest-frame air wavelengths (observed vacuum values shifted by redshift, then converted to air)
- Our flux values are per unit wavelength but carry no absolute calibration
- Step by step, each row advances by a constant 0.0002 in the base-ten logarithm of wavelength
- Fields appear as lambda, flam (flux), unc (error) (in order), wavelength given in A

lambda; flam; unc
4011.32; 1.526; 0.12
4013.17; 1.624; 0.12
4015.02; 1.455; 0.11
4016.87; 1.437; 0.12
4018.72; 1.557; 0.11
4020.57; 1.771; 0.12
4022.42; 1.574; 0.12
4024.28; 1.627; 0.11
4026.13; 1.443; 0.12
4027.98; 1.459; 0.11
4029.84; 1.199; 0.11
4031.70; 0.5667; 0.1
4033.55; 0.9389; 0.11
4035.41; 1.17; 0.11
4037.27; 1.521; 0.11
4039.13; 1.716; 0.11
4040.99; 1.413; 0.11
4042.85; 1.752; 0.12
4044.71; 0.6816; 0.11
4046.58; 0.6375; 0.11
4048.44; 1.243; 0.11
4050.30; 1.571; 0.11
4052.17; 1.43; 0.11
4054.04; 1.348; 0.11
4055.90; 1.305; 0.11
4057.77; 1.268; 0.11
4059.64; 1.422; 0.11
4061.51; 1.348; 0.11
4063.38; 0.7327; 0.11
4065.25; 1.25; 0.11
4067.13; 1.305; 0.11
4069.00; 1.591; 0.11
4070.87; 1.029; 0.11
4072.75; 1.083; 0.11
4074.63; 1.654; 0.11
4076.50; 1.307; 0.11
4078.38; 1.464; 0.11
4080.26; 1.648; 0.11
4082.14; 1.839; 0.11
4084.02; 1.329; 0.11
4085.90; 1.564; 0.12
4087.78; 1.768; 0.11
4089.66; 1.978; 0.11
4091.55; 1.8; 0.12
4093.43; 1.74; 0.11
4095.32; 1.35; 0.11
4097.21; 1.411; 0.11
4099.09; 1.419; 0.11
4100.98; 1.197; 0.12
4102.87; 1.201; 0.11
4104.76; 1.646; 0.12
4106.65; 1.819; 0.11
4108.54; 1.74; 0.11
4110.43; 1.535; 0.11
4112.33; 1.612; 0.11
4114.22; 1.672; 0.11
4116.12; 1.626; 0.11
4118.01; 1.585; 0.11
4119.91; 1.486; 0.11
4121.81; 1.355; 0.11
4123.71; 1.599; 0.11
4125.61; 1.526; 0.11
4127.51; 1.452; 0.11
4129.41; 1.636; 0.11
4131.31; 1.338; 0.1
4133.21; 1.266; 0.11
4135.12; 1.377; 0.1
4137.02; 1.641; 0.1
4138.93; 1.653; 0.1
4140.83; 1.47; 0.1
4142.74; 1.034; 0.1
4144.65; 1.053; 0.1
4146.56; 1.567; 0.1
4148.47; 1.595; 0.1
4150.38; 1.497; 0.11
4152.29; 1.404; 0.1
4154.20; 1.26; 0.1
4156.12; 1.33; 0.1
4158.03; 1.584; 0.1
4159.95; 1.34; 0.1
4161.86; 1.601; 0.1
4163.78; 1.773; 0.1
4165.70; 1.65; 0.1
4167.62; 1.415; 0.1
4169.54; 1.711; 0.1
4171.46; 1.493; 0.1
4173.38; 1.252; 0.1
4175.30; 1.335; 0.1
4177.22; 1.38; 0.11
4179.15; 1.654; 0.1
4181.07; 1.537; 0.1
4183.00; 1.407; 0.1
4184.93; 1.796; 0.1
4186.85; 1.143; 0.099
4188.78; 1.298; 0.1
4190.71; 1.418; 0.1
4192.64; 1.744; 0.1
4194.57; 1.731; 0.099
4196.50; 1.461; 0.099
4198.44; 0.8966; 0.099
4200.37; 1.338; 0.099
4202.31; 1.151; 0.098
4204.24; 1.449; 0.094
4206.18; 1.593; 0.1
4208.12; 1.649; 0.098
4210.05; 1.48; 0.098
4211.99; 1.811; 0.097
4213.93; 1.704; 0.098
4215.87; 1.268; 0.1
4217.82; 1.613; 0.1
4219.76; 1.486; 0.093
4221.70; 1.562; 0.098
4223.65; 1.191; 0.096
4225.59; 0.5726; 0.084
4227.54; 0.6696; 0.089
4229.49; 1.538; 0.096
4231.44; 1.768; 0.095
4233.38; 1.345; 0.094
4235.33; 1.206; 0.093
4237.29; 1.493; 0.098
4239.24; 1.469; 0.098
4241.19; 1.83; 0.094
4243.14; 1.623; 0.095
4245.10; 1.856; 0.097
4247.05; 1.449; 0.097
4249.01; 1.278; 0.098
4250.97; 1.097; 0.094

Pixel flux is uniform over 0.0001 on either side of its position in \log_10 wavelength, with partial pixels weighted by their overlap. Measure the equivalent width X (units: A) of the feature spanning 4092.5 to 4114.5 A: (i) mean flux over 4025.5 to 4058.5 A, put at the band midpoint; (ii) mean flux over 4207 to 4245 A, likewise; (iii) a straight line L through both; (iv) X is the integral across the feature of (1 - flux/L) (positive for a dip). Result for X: -3.4 A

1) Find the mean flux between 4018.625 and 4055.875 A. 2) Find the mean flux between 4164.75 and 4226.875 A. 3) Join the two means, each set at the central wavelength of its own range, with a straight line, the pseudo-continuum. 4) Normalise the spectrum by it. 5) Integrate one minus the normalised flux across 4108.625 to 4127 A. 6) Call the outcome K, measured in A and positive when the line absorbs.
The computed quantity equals -2.4 A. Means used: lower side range 1.33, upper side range 1.44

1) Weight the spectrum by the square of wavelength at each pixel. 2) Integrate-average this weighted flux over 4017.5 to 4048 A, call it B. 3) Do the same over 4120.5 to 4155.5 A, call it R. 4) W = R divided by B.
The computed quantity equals 1.1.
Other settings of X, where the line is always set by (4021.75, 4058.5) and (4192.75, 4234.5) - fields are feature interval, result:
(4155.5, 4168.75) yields -1.61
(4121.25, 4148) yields -1.58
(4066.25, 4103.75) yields -4.69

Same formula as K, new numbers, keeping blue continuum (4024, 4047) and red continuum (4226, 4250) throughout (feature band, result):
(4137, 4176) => -2.76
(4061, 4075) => 0.49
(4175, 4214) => -2.10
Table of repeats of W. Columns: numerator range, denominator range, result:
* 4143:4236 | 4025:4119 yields 1.07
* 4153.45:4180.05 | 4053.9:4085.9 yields 1.15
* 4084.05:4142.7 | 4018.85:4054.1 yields 1.21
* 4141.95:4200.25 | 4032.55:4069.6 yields 1.20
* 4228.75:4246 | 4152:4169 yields 1.09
